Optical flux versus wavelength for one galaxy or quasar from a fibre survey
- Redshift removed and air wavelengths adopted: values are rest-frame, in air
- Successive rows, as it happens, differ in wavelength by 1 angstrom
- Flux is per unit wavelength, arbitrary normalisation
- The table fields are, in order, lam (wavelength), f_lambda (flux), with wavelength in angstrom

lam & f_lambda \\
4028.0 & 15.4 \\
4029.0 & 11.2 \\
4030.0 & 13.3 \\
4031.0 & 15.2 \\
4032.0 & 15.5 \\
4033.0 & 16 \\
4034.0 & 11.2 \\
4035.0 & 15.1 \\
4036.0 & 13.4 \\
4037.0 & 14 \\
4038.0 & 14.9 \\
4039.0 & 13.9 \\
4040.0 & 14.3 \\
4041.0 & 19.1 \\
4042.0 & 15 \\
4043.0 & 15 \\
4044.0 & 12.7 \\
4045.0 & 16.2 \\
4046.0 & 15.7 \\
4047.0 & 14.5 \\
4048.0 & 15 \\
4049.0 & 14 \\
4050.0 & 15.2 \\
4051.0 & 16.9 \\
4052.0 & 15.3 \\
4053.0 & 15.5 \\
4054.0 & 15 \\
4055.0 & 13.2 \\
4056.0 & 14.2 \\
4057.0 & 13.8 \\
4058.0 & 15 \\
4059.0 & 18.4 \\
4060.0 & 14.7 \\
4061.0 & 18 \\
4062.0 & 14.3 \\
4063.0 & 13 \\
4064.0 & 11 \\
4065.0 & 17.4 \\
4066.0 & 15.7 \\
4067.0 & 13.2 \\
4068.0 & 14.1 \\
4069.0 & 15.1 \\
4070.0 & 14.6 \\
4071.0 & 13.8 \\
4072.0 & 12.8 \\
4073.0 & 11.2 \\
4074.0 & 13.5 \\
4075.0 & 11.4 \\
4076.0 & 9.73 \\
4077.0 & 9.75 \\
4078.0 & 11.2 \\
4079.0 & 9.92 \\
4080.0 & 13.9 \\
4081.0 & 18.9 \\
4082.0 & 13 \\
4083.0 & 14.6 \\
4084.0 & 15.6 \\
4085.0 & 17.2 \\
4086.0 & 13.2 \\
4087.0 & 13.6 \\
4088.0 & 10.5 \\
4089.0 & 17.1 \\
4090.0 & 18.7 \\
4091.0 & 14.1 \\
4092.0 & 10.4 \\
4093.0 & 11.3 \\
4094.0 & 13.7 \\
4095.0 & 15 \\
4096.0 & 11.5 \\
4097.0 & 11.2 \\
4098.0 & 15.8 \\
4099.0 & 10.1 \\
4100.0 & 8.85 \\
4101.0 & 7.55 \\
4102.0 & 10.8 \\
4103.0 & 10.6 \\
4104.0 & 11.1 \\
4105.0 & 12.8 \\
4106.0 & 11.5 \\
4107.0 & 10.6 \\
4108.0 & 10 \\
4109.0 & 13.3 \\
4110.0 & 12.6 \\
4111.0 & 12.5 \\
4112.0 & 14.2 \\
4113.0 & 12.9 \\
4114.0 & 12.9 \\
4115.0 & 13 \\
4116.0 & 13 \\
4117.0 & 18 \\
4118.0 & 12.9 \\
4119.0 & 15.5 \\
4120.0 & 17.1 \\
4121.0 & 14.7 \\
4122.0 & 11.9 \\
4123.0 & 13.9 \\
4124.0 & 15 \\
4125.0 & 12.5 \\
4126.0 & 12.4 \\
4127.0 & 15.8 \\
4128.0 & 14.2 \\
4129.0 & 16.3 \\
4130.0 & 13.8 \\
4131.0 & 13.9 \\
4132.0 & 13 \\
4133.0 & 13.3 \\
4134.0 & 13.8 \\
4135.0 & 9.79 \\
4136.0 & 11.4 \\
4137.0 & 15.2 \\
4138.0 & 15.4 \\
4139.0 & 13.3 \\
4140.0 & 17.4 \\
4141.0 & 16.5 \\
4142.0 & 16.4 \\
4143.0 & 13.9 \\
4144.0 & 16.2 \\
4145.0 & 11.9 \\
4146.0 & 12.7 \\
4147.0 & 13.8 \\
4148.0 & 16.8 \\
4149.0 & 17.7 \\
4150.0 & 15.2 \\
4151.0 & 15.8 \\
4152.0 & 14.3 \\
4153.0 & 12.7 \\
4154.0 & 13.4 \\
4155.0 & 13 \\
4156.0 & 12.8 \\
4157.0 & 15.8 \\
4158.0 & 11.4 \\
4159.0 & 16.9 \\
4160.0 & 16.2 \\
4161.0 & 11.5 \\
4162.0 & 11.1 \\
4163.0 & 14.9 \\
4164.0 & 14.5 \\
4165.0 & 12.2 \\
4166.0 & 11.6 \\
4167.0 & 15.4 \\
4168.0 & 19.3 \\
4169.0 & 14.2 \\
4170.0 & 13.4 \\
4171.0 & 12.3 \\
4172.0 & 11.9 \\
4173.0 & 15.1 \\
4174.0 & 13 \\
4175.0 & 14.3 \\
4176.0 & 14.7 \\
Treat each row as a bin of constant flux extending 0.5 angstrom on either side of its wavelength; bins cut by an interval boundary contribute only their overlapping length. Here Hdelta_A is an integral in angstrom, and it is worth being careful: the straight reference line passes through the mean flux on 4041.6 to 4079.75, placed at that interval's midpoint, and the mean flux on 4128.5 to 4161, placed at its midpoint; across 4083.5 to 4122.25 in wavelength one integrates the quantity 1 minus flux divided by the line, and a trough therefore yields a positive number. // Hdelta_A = 3.2 angstrom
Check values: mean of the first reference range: 14.1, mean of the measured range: 13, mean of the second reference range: 14.3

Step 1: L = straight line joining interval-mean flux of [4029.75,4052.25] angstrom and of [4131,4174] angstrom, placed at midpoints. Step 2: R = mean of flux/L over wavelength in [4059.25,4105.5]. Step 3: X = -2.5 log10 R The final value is 0.11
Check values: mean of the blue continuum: 14.9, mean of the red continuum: 14.1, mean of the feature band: 13.2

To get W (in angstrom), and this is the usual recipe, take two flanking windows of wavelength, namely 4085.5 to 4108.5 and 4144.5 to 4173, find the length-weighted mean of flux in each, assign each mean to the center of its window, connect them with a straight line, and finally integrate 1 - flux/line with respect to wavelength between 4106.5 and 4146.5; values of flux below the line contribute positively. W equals -2.3 angstrom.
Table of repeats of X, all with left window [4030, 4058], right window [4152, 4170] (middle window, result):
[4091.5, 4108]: 0.25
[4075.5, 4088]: 0.10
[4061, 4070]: 0.01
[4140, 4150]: -0.09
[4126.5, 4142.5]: -0.02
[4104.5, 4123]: 0.08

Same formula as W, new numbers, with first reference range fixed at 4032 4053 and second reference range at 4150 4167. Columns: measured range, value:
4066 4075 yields 0.7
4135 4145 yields -0.5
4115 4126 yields -0.1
